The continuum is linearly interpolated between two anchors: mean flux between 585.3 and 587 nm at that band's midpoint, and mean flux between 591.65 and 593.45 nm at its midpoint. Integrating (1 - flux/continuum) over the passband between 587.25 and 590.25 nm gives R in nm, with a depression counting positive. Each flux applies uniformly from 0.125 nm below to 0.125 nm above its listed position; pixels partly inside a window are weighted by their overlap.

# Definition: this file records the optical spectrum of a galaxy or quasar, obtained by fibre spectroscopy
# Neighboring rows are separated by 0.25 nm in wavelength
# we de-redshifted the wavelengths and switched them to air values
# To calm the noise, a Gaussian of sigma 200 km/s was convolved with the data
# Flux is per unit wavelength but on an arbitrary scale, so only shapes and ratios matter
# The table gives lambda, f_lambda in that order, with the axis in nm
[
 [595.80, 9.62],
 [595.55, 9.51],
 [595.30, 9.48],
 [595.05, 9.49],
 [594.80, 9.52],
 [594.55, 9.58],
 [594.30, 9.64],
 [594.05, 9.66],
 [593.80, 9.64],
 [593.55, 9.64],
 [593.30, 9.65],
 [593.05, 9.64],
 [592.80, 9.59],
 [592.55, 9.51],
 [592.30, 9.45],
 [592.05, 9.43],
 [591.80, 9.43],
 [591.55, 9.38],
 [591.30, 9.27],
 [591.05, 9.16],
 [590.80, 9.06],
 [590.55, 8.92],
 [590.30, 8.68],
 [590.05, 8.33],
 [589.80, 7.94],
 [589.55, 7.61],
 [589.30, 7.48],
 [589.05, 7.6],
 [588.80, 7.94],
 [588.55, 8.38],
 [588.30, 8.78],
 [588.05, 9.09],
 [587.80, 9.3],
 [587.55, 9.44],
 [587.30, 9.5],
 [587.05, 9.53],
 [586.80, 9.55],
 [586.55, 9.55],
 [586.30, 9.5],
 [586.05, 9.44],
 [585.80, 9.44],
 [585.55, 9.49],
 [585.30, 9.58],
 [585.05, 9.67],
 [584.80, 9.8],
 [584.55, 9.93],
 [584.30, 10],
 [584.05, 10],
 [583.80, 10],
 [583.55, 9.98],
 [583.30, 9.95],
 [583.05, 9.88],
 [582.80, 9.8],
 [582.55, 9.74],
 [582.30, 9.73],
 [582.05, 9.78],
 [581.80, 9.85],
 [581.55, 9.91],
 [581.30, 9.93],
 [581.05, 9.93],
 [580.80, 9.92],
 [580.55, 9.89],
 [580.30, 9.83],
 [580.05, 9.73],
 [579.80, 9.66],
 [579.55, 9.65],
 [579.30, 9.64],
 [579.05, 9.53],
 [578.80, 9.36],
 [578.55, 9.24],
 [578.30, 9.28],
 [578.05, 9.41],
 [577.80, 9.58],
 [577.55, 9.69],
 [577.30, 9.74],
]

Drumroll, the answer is 0.34 nm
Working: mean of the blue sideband 9.5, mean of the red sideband 9.53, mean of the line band 8.43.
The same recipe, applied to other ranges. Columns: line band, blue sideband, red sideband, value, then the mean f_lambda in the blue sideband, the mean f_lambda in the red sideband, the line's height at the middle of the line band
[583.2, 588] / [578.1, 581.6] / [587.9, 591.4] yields -0.377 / 9.67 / 8.45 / 8.95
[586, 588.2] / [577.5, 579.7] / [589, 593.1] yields -0.089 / 9.48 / 8.86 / 9.06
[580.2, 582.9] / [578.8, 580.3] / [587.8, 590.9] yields -0.137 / 9.63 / 8.35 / 9.37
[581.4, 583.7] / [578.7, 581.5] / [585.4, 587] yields -0.049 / 9.74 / 9.5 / 9.64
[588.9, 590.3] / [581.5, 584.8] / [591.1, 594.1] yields 0.255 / 9.88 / 9.51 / 9.63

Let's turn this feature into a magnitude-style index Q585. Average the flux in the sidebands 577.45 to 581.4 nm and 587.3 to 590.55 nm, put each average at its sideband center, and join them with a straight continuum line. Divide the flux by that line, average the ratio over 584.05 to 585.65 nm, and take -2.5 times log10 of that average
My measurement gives -0.094 mag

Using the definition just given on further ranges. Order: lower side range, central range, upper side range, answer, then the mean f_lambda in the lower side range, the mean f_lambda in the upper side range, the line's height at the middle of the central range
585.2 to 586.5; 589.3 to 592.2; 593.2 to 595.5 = 0.09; 9.49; 9.59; 9.55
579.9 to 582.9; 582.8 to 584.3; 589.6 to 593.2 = -0.03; 9.84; 9.1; 9.68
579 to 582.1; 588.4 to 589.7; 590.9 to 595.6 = 0.22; 9.79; 9.51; 9.6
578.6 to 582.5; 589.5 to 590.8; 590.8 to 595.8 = 0.14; 9.75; 9.5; 9.56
